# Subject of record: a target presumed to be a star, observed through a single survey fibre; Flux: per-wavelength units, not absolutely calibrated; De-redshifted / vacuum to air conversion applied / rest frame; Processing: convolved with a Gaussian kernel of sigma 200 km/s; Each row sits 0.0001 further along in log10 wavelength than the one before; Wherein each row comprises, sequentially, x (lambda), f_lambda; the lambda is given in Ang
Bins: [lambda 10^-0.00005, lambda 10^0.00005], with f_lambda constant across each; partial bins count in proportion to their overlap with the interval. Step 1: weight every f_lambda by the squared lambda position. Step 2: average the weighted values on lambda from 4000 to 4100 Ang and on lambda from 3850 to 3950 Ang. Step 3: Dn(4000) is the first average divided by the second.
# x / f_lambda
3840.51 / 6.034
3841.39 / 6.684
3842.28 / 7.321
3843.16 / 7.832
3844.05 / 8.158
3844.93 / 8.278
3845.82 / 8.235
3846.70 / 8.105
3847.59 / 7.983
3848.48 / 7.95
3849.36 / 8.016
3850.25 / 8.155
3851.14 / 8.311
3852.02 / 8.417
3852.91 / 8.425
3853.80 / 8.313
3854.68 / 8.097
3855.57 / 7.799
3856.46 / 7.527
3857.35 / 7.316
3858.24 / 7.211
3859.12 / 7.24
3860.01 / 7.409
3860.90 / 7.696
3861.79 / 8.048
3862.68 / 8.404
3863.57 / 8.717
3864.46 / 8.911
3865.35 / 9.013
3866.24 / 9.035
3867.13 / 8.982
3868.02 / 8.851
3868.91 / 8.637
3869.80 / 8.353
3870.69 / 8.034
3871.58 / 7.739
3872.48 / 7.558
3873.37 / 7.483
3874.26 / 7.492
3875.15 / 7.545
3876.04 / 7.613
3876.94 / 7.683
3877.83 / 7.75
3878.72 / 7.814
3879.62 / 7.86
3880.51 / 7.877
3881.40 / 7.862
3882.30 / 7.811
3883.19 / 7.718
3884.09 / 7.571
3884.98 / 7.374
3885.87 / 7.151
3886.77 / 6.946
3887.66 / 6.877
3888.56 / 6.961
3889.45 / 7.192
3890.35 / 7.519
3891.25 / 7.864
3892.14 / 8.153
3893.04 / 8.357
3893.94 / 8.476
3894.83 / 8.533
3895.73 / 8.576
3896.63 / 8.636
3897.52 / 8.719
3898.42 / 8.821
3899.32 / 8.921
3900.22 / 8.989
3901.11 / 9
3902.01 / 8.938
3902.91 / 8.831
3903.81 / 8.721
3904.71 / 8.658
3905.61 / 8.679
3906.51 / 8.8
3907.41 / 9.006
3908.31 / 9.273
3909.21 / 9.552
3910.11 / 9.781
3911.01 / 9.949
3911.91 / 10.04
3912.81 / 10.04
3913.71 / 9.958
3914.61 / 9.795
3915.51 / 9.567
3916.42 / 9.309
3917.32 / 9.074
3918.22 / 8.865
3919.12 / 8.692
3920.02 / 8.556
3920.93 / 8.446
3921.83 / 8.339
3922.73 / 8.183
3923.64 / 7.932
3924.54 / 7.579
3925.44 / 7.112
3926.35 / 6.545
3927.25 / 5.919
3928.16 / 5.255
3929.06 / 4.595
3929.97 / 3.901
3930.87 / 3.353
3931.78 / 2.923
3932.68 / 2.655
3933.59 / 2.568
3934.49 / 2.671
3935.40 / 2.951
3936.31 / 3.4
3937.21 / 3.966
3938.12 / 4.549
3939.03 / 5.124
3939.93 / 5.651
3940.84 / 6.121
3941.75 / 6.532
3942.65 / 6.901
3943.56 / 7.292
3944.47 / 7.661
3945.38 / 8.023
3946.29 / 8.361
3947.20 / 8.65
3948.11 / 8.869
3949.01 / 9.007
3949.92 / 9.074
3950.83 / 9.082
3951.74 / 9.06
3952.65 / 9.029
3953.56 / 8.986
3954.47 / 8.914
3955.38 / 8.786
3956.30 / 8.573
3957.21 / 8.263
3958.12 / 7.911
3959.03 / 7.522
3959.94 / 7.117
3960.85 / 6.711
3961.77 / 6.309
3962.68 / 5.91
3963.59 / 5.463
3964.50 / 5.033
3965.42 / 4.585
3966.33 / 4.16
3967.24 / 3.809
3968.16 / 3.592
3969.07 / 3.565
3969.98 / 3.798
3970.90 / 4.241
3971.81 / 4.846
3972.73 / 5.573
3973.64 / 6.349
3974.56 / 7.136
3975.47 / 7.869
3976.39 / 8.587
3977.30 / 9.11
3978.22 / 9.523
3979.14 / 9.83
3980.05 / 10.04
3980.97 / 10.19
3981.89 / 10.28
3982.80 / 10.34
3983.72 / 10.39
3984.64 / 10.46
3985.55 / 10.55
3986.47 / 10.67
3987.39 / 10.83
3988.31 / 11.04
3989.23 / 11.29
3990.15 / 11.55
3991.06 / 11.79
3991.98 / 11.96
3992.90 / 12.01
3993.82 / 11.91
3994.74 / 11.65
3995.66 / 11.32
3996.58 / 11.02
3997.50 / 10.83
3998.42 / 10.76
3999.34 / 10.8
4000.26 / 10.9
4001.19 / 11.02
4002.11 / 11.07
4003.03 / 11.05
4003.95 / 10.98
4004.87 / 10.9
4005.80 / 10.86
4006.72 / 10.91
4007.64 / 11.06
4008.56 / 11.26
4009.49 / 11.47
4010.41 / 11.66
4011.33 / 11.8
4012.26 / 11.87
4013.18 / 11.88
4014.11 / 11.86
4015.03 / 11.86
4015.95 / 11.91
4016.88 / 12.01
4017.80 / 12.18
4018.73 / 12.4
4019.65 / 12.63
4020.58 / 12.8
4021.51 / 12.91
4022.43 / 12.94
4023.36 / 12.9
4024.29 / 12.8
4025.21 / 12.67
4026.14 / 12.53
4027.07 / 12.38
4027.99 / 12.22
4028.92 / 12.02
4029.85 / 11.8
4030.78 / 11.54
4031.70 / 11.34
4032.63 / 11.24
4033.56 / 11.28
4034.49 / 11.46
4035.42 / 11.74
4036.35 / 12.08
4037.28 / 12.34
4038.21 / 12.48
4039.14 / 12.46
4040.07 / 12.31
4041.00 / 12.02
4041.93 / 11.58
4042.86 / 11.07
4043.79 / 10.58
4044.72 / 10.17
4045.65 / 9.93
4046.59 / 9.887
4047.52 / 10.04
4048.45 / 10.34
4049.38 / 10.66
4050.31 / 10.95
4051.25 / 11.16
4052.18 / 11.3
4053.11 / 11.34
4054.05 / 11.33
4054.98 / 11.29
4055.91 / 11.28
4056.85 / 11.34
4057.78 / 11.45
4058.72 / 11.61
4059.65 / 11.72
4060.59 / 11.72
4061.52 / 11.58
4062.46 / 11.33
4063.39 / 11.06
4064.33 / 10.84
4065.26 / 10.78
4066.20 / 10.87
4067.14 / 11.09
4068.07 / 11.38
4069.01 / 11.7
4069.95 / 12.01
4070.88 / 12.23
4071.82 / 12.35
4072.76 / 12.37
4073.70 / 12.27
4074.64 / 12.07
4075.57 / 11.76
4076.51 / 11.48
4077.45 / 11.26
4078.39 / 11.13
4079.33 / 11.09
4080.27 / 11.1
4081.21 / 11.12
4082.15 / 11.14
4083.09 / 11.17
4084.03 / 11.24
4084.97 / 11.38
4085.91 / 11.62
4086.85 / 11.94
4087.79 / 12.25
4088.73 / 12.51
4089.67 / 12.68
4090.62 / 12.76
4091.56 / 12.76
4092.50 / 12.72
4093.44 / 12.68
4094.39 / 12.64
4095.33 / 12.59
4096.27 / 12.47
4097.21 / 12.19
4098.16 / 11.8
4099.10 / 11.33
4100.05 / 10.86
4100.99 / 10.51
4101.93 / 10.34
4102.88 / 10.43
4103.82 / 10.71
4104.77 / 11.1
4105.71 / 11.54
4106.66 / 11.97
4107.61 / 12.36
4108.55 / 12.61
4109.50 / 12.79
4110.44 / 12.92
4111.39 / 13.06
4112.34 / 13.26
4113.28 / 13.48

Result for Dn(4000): 1.64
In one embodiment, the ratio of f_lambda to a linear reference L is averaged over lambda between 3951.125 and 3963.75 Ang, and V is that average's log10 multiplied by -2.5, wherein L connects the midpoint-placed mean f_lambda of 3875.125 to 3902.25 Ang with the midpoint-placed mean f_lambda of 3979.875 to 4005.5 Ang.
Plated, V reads 0.26 mag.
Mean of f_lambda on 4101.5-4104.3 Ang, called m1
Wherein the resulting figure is 10.5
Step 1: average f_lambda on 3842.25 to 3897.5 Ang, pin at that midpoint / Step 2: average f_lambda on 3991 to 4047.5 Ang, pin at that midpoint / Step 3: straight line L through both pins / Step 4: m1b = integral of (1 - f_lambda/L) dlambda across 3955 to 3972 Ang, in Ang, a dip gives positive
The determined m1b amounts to 7.4 Ang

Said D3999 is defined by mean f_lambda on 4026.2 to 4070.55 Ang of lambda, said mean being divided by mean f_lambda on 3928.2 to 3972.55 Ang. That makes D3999 1.89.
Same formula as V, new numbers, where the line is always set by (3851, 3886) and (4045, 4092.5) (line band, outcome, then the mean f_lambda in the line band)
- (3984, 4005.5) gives -0.10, 11.1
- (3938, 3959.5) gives 0.19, 7.88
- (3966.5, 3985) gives 0.31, 7.41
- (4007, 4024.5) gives -0.15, 12.1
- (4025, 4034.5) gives -0.11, 11.9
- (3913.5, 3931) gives 0.17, 7.59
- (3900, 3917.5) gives -0.08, 9.31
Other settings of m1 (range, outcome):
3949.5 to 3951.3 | 9.08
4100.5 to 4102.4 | 10.5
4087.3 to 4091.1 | 12.5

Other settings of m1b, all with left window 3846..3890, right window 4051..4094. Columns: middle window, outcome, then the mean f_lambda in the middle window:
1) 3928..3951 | 8.82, 5.71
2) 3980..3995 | -1.38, 11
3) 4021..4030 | -1.47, 12.5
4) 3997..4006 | -0.50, 10.9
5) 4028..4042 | -1.16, 11.9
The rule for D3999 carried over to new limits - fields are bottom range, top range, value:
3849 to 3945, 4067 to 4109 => 1.54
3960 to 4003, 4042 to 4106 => 1.31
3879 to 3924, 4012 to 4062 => 1.37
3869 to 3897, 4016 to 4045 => 1.55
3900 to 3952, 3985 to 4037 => 1.57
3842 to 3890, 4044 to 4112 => 1.46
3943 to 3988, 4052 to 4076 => 1.49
